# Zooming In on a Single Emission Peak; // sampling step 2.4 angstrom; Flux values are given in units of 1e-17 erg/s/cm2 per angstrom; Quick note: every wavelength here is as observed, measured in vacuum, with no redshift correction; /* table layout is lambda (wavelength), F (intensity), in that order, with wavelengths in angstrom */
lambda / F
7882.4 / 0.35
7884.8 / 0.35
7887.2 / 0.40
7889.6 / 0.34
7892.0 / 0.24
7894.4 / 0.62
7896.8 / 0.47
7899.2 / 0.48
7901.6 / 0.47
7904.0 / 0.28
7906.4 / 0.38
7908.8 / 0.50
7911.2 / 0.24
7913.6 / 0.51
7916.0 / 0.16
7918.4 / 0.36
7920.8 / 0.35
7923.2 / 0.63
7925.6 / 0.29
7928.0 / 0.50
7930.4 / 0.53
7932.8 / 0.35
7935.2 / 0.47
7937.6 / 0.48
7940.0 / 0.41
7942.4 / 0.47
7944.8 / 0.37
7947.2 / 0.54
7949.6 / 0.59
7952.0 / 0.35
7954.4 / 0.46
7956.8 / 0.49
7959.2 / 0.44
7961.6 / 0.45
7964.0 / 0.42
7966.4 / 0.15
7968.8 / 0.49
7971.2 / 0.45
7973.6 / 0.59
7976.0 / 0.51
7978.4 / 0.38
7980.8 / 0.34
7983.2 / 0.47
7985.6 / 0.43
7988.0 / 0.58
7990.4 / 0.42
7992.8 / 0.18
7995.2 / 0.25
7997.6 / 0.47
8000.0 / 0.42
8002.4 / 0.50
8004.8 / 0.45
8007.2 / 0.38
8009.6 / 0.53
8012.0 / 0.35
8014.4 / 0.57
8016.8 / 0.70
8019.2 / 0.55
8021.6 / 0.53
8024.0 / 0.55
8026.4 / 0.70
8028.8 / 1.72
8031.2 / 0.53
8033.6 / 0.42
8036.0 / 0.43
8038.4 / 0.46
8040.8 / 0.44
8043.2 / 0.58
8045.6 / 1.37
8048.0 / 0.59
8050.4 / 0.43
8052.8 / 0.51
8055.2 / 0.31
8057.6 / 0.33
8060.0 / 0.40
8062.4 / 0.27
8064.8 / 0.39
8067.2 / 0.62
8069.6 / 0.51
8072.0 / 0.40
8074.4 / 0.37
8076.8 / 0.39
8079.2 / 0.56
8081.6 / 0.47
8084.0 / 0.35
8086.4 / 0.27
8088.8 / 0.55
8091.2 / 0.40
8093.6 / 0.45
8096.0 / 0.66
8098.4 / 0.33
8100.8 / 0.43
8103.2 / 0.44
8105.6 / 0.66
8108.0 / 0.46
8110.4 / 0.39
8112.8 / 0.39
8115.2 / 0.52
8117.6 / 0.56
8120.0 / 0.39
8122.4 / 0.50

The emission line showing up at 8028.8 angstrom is [S II] 6716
